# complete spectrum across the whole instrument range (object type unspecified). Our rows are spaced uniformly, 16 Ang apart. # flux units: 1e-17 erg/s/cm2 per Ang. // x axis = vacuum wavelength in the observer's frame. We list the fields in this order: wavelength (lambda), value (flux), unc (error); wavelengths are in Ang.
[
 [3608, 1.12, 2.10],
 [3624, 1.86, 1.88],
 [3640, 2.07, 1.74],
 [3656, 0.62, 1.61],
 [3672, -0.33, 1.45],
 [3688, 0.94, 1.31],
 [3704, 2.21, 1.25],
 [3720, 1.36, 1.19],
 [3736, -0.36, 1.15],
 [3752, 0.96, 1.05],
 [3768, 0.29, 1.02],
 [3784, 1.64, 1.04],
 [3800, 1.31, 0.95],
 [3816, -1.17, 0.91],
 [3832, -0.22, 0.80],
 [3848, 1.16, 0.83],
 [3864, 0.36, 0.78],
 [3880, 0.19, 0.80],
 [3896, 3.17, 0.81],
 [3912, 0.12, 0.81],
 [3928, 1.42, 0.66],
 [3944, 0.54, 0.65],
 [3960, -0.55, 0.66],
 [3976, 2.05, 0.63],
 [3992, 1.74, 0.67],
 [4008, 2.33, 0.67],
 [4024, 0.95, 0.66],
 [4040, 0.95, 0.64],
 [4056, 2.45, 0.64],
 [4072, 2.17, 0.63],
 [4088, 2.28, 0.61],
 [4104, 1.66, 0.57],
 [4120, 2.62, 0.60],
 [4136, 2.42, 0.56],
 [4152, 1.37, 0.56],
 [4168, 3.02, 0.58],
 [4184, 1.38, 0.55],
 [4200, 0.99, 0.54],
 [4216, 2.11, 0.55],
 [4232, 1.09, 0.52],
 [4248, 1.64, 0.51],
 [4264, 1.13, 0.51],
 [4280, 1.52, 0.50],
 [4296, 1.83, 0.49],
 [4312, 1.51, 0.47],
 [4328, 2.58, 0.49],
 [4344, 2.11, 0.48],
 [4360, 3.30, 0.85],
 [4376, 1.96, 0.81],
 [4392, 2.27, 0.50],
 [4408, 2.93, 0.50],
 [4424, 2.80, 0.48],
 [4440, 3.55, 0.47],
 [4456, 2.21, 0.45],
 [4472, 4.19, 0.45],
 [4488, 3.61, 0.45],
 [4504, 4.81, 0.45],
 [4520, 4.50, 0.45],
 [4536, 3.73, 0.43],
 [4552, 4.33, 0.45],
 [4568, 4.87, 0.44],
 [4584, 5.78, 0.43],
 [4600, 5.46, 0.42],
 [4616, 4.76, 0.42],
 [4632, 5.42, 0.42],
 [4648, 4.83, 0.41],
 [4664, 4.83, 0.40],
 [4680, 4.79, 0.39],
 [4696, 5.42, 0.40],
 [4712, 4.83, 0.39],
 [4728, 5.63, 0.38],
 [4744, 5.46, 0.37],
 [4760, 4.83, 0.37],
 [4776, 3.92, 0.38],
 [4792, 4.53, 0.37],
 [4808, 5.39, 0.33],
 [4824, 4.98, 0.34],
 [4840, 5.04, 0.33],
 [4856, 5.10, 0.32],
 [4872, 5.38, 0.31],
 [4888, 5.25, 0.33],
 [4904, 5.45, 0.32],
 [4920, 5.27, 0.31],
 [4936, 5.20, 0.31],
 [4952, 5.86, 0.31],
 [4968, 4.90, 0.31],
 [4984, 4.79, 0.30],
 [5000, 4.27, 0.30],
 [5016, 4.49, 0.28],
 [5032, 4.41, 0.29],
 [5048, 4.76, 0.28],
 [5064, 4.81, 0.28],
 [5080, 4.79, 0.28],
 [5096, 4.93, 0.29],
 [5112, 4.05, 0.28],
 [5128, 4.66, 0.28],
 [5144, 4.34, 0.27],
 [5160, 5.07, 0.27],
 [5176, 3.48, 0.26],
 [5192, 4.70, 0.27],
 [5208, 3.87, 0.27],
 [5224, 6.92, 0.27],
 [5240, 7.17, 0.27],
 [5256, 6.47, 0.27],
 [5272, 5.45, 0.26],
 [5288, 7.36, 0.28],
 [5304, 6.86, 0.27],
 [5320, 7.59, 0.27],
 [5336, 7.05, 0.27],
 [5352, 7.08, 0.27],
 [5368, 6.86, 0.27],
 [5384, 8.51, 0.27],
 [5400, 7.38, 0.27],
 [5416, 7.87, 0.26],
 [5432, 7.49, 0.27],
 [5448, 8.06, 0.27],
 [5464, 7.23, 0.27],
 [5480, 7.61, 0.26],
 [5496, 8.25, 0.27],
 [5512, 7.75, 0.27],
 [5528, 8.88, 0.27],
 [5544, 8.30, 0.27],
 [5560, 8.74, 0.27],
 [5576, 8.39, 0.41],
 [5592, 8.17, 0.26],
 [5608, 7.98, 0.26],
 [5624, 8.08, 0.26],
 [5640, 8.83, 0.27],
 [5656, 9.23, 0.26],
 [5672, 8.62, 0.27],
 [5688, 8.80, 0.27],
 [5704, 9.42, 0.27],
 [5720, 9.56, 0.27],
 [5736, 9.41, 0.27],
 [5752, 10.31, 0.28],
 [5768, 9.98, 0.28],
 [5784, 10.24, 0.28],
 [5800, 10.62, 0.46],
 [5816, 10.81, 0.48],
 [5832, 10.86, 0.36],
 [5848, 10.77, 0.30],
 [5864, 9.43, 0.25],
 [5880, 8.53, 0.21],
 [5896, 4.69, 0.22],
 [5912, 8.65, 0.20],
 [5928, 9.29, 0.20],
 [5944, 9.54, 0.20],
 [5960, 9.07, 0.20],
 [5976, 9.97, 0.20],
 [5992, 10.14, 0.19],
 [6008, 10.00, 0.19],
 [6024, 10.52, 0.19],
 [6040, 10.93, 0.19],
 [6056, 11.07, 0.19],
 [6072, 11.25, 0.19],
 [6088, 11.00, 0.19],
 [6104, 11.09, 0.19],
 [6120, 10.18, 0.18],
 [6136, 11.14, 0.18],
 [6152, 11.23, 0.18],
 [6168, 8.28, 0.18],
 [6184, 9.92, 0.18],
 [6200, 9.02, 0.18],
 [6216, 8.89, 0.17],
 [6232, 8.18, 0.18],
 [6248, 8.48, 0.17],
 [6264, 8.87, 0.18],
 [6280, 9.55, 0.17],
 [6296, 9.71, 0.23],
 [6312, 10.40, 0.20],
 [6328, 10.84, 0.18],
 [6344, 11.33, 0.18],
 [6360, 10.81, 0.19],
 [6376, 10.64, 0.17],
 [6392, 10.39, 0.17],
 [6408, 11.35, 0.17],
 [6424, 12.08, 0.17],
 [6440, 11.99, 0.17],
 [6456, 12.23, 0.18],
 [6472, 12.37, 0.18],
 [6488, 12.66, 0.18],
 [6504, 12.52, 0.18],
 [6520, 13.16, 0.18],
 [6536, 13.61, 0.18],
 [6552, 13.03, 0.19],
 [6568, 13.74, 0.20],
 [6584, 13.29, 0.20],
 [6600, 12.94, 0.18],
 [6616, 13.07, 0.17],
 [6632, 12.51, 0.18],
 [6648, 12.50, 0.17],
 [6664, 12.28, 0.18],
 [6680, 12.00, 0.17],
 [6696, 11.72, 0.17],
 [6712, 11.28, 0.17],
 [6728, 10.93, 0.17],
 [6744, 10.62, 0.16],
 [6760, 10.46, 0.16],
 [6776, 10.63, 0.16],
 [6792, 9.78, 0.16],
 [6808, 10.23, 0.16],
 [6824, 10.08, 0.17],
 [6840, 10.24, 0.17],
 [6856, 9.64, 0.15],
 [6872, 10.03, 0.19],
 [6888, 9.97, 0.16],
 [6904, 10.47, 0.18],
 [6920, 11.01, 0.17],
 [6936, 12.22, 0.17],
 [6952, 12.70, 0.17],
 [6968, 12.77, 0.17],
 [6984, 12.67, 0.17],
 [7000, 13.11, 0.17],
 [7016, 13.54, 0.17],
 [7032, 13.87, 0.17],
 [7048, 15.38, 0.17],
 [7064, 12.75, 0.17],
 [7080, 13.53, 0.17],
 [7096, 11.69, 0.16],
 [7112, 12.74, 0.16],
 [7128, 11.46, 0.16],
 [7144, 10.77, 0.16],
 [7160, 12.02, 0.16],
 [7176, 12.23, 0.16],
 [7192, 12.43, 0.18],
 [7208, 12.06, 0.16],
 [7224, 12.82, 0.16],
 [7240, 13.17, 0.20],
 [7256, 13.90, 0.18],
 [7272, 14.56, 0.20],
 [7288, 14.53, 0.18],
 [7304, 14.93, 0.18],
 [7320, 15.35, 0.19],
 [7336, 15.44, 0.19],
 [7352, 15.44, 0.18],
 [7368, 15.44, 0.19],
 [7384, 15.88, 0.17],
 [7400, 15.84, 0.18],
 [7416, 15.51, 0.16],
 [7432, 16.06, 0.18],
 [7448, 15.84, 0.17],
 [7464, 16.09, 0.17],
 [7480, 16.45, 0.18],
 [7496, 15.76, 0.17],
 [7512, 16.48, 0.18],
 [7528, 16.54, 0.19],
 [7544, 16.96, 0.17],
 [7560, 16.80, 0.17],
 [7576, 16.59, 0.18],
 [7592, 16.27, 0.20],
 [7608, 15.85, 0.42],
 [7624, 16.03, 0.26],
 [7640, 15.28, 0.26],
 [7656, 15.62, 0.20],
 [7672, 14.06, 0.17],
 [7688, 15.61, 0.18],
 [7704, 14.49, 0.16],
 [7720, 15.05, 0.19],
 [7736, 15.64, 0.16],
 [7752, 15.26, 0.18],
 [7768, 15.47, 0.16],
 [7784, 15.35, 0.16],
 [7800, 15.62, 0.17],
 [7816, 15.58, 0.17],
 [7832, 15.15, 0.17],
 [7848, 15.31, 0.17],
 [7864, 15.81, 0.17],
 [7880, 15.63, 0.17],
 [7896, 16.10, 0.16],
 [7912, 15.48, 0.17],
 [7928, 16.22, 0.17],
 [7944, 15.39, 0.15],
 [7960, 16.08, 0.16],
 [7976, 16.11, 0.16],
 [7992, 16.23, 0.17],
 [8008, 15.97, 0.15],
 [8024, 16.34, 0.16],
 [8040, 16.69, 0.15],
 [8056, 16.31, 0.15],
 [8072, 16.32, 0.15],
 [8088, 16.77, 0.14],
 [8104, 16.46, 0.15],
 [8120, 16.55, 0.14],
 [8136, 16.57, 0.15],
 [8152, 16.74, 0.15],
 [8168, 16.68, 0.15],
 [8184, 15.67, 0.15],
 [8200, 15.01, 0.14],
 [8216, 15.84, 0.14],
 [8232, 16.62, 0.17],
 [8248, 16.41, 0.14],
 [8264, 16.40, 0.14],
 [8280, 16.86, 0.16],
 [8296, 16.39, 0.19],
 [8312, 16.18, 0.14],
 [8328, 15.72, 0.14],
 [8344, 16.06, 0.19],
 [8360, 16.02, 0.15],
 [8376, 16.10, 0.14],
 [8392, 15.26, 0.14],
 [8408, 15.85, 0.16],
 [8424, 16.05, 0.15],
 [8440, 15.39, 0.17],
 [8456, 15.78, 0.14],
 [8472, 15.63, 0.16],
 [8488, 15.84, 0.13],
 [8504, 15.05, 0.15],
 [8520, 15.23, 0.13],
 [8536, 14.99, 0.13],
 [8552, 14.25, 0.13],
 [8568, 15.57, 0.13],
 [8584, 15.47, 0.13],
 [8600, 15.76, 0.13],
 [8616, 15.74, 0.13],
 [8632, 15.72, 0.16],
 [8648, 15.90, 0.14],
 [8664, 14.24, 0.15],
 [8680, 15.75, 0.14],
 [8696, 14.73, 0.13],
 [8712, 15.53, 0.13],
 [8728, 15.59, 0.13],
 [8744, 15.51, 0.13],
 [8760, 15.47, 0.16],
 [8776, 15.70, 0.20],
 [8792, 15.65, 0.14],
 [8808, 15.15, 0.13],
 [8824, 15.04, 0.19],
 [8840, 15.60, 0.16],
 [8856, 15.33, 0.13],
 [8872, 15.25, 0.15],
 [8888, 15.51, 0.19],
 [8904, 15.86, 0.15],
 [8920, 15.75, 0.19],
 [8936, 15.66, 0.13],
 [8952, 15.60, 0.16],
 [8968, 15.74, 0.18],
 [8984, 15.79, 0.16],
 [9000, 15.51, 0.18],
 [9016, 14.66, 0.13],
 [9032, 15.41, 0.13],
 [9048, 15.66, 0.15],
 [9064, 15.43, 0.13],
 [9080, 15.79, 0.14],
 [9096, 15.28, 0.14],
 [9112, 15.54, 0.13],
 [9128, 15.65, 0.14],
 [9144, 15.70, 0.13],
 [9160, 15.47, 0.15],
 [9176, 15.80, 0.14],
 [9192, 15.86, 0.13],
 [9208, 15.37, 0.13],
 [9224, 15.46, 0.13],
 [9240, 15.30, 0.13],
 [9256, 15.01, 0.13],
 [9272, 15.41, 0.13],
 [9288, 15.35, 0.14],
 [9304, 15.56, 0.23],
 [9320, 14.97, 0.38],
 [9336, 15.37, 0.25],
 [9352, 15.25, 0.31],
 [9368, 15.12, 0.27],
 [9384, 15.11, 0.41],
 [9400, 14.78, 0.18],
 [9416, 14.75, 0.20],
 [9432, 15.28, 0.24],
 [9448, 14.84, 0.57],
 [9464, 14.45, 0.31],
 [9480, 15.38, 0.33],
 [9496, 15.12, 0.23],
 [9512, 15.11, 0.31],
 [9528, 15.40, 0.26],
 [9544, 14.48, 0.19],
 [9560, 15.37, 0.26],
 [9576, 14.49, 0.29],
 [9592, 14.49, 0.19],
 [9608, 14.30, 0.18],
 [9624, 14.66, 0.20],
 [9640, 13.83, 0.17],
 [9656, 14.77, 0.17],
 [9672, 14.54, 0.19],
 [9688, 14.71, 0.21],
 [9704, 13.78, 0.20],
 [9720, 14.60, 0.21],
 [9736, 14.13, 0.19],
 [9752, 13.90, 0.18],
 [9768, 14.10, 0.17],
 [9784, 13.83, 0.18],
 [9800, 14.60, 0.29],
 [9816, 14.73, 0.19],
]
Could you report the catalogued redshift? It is 0.000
